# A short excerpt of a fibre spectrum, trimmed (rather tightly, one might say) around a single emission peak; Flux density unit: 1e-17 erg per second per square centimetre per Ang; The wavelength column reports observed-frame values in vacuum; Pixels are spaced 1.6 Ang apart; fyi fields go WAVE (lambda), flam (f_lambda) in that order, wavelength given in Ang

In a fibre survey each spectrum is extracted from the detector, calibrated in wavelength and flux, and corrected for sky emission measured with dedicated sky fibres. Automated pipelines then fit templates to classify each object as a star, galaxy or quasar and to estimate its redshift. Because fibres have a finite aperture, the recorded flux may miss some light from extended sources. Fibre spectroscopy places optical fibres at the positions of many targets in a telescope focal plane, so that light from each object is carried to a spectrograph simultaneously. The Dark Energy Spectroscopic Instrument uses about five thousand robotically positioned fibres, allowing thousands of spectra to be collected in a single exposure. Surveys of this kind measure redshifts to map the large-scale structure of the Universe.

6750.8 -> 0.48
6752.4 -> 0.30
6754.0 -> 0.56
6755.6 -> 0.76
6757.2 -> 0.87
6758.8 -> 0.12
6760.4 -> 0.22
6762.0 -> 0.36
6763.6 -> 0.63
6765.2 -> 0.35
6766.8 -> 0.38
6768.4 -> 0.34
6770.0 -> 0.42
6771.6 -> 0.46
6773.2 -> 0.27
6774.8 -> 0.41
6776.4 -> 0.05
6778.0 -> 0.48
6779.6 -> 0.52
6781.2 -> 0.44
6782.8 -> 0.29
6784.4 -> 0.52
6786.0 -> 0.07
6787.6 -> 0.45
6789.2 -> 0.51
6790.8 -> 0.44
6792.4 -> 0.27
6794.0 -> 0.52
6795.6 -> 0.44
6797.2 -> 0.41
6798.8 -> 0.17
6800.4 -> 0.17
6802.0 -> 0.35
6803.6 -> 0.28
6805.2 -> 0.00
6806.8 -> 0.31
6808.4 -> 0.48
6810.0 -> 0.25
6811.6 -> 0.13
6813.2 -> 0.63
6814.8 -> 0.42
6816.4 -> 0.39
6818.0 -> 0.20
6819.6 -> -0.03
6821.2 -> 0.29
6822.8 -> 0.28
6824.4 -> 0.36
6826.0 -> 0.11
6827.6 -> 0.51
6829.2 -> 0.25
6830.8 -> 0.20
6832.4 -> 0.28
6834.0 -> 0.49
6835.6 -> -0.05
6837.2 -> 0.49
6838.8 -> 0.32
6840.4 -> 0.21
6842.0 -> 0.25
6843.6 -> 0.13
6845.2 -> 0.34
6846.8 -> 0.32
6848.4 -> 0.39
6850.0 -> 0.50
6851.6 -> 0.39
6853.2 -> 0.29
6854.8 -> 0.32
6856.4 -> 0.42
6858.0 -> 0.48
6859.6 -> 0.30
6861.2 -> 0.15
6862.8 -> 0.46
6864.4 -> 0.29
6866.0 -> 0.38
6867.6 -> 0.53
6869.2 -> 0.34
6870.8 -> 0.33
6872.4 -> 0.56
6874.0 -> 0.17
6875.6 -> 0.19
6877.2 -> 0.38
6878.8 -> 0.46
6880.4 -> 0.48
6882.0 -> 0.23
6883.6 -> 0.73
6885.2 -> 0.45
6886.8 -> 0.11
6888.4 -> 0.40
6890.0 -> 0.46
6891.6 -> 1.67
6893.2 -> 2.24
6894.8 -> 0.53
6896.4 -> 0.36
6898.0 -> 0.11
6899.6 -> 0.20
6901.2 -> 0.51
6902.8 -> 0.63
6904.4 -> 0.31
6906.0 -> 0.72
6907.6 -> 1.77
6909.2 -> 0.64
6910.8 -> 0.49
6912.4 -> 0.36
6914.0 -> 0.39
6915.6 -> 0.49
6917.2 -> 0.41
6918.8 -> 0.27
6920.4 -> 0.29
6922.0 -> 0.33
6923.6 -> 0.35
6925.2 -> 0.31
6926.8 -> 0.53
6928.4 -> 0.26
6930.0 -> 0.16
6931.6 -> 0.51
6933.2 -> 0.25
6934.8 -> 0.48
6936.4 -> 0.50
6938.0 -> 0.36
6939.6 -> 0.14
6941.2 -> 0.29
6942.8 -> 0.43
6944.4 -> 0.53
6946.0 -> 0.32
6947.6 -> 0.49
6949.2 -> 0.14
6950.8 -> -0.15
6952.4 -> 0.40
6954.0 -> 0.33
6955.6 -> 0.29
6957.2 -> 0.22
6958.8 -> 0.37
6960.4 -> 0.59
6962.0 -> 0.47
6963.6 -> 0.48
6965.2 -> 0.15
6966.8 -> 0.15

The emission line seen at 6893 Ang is [S II] 6716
